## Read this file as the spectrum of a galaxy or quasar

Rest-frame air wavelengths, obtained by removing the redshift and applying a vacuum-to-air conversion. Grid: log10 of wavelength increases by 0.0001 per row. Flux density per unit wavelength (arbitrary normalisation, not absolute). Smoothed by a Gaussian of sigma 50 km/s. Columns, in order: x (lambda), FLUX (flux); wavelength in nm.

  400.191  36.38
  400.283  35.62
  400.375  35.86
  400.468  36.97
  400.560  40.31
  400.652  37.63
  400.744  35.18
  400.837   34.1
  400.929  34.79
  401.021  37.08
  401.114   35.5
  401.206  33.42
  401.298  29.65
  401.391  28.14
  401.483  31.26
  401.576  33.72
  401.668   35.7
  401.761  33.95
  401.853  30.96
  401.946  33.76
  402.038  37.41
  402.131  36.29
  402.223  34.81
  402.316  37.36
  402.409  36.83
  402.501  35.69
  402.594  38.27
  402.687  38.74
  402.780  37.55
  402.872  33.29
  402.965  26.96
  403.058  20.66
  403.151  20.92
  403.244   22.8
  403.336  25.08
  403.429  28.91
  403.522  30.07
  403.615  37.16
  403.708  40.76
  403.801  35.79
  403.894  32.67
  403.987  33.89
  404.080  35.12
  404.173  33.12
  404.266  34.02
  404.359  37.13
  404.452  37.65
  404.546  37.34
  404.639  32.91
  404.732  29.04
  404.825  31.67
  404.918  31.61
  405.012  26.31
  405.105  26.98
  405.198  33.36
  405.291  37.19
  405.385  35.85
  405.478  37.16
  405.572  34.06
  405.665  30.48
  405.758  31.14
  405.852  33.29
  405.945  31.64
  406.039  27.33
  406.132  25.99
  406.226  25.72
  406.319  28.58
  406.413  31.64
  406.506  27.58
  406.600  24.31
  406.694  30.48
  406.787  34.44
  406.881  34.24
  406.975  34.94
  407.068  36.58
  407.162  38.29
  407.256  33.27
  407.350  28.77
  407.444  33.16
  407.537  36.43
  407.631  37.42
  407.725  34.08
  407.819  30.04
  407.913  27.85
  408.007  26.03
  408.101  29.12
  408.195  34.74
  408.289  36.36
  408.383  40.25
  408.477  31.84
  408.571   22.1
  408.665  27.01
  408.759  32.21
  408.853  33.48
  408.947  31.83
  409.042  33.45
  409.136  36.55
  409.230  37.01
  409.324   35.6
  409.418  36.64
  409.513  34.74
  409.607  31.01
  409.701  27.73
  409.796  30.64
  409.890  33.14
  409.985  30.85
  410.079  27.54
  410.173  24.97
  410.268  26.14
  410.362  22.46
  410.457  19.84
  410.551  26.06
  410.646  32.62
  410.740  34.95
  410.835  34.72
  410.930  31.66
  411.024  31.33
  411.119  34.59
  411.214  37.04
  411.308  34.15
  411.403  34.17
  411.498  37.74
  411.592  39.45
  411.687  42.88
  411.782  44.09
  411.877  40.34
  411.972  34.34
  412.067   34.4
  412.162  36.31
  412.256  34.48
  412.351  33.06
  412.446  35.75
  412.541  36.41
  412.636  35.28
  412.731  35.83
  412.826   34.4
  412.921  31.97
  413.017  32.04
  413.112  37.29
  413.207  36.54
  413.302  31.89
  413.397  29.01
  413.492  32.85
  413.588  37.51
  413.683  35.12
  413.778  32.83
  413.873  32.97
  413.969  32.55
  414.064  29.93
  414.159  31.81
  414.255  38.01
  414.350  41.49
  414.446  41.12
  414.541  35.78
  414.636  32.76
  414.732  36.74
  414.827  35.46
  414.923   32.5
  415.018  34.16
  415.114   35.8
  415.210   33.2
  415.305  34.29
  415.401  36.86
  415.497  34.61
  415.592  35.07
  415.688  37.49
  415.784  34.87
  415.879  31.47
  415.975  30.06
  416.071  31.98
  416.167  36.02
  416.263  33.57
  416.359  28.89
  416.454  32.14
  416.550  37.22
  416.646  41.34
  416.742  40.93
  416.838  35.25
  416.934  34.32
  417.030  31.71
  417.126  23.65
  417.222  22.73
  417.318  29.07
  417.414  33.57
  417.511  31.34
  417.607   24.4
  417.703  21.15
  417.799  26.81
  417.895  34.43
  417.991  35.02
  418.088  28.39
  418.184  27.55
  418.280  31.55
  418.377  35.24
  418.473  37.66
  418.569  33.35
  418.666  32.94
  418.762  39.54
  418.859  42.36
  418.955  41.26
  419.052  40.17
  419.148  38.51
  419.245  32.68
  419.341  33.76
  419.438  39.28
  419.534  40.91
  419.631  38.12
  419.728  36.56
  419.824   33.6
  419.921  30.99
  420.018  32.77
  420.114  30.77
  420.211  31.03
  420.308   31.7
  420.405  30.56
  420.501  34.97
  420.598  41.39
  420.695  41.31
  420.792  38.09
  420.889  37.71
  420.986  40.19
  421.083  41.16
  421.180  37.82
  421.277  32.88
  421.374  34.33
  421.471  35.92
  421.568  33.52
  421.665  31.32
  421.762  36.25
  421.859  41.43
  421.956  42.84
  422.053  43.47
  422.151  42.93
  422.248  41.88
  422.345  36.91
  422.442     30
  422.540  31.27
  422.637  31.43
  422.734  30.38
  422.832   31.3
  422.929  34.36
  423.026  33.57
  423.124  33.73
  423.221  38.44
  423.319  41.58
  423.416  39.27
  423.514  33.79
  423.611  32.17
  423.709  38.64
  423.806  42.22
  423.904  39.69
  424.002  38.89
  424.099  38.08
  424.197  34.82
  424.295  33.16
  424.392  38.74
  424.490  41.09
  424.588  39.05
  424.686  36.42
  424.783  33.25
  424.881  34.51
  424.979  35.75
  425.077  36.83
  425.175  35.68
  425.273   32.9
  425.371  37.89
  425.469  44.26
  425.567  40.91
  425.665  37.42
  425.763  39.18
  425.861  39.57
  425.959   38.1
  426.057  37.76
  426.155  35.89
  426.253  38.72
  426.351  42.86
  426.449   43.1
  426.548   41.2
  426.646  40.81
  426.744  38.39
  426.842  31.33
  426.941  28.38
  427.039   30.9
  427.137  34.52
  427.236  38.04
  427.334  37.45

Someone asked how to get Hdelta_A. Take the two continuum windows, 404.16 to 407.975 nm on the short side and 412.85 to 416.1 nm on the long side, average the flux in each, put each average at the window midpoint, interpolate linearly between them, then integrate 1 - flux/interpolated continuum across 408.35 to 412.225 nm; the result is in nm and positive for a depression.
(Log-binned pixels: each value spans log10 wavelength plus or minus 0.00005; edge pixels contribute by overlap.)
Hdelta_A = 0.05 nm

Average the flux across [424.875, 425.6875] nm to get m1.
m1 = 37.5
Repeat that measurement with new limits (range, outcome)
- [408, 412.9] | 33.1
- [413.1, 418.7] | 33.3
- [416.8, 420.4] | 33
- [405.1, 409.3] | 32.2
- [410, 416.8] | 34.2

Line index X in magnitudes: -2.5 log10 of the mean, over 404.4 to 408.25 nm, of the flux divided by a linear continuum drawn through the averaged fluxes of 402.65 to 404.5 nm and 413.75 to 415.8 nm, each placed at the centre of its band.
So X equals 0.03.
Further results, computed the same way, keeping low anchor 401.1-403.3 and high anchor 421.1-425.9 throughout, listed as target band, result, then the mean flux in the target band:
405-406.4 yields 0.072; 31.1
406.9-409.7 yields 0.024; 33.1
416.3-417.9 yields 0.146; 31.1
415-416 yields 0.024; 34.4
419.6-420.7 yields 0.061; 34.2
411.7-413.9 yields -0.014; 35.1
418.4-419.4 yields -0.039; 37.2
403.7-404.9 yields -0.046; 34.4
